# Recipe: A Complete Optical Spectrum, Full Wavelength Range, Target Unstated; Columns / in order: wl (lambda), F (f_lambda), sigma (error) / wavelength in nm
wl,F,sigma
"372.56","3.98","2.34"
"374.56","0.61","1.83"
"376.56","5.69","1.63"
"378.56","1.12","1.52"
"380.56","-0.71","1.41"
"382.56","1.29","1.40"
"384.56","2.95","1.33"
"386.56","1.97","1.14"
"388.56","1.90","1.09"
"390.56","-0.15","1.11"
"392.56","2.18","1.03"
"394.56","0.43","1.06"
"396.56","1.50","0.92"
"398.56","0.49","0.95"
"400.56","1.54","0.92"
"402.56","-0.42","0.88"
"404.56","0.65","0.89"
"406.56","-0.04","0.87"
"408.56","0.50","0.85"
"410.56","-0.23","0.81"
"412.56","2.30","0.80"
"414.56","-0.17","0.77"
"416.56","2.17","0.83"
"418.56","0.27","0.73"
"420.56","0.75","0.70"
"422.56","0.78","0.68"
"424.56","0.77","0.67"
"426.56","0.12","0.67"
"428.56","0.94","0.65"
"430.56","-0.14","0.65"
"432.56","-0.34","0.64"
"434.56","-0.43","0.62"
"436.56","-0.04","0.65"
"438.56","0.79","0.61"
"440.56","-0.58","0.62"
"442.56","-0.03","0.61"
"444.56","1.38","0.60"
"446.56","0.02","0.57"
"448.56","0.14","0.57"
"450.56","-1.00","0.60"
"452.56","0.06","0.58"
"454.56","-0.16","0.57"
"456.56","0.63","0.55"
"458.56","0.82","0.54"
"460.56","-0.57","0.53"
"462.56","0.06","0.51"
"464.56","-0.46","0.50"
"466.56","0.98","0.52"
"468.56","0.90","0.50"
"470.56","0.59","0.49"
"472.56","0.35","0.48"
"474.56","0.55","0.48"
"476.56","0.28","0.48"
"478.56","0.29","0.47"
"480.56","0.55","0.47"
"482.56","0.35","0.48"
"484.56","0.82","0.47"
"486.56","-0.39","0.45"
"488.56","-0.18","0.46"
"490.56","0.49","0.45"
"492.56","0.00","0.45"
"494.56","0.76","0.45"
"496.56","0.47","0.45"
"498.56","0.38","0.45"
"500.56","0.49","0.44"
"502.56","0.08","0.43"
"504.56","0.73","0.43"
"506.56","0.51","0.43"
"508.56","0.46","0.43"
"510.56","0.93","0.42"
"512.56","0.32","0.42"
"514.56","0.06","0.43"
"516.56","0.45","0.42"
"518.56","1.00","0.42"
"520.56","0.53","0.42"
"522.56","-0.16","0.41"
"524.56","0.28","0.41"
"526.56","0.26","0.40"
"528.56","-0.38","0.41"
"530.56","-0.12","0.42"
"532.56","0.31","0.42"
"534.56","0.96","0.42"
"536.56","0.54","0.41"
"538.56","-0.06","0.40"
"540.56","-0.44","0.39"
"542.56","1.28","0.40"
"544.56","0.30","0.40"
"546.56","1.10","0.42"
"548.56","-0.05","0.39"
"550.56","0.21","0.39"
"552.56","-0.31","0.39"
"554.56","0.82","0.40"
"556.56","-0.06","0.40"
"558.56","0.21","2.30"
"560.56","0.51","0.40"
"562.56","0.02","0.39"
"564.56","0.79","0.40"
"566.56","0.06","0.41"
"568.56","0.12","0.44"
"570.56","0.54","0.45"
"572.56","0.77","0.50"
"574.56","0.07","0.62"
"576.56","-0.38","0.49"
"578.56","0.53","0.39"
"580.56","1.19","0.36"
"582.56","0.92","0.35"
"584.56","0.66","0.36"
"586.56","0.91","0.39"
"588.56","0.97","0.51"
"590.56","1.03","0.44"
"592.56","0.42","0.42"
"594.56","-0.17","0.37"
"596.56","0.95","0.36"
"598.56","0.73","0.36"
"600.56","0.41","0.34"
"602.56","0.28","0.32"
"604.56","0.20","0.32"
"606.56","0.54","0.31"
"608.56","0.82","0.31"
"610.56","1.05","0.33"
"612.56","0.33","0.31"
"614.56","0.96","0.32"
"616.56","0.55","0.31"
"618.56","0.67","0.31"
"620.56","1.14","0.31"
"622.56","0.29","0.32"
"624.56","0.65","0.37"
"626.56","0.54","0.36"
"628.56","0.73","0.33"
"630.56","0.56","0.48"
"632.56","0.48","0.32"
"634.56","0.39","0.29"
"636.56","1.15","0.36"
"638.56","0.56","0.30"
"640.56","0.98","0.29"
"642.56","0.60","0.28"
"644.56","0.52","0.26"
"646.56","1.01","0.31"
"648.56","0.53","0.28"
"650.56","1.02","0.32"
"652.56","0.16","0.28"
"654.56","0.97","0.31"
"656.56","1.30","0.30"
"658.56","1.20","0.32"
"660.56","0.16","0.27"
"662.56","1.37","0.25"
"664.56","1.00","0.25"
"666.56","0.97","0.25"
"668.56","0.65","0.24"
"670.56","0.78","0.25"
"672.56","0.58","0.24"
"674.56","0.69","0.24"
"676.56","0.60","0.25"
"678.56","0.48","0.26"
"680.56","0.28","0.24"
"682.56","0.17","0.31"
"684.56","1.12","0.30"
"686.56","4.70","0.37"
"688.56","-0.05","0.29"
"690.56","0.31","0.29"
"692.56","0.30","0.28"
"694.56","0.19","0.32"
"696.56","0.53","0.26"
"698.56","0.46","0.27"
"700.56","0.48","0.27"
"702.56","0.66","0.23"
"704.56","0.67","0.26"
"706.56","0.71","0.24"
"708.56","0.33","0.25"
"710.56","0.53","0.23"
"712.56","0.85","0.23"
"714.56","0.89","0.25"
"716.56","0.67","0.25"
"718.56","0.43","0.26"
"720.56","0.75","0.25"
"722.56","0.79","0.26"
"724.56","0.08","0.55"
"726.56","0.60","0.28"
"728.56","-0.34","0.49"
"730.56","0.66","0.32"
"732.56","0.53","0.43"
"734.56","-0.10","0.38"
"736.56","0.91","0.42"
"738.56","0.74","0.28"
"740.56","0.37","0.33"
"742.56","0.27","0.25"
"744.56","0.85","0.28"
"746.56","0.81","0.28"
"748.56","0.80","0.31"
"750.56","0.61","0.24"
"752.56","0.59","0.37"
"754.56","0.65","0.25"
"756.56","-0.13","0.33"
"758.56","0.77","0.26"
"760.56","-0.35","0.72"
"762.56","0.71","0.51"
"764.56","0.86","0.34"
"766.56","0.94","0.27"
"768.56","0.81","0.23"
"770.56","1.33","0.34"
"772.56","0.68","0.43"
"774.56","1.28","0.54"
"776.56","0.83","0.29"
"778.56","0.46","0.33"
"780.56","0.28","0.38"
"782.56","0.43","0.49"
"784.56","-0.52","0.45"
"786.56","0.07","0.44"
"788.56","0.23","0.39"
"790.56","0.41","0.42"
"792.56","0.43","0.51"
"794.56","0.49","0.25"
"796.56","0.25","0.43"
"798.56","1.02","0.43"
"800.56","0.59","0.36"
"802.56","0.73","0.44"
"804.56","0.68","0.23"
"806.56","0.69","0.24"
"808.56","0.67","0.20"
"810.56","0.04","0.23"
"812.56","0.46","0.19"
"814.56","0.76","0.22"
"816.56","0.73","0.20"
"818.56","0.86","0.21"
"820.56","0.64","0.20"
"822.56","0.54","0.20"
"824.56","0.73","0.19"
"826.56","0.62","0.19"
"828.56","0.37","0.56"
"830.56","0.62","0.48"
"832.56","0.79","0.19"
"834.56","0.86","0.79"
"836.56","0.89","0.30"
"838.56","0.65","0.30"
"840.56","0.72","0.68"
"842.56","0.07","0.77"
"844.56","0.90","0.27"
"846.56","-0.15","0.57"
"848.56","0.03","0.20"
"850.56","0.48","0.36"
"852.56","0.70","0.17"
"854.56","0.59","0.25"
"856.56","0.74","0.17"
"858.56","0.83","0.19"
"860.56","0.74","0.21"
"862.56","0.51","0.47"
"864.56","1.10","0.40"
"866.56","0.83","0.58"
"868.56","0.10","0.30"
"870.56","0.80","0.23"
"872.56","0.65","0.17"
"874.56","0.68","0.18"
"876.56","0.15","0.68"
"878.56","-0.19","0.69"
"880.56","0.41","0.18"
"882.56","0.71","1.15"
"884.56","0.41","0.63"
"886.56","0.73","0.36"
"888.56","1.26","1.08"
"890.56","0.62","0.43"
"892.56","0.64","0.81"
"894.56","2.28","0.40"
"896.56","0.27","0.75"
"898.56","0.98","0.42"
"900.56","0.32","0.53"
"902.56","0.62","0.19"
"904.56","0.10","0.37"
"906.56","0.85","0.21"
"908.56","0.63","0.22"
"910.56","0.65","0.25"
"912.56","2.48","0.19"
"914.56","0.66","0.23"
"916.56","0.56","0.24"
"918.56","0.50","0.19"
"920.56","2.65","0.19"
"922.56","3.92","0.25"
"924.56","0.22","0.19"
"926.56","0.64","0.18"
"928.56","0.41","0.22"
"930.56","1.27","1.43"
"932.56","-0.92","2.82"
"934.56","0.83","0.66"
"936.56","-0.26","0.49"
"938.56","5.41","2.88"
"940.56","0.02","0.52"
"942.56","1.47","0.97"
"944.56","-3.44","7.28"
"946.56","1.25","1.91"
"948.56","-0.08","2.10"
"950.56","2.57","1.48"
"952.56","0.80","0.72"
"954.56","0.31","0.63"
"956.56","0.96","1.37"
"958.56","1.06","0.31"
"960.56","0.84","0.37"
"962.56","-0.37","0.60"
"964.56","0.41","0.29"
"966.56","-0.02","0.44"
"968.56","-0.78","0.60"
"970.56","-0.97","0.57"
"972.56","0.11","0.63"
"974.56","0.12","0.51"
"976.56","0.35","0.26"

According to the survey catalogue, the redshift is 0.840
